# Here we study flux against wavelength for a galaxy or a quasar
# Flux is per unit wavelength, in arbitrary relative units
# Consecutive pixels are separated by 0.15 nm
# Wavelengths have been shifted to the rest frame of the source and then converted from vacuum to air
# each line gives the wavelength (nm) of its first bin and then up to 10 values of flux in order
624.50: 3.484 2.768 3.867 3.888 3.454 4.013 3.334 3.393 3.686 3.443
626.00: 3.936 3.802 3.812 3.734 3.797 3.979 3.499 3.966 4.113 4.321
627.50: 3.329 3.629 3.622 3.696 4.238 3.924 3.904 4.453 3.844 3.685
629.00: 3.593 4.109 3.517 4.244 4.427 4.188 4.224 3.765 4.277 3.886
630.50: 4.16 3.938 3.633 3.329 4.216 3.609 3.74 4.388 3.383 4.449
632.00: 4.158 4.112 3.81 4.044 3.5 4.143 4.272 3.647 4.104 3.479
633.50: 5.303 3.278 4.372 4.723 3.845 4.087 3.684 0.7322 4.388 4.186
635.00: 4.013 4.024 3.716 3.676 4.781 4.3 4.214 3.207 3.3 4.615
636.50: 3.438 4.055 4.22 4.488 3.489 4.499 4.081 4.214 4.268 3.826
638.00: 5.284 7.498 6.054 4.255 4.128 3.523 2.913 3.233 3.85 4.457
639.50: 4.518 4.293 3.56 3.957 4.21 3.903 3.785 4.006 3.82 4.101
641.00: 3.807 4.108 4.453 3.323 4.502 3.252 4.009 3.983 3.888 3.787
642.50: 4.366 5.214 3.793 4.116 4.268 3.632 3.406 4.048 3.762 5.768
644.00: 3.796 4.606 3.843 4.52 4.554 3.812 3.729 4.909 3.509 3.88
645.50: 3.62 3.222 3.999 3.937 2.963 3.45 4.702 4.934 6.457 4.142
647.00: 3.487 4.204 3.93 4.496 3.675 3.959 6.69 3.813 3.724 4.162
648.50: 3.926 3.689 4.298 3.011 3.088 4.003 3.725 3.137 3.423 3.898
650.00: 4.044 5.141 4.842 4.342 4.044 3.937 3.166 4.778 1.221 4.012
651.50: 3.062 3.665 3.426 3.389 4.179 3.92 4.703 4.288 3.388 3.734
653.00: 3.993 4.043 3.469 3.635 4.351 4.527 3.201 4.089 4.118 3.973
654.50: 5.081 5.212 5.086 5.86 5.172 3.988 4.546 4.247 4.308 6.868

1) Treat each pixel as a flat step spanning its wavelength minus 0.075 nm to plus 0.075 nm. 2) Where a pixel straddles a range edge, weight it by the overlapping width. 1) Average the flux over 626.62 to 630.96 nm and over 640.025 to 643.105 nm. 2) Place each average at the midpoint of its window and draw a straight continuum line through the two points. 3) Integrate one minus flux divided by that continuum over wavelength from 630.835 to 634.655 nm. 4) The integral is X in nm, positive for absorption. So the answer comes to 0.09 nm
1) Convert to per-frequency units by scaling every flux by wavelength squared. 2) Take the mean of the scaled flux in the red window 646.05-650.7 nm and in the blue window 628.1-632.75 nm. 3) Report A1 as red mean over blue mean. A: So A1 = 1.1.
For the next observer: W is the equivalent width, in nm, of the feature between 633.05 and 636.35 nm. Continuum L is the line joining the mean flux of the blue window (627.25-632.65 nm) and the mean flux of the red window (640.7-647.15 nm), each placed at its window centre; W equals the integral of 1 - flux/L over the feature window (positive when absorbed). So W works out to 0.08 nm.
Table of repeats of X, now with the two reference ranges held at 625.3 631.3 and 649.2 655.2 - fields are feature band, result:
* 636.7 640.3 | -0.32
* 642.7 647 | -0.15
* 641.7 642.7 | -0.03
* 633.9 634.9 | 0.07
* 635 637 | -0.04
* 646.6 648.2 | -0.18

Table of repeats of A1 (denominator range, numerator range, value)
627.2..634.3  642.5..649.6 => 1.08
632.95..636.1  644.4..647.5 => 1.09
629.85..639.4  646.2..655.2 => 1.06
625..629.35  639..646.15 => 1.11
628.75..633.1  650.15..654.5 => 1.05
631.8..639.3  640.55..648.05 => 1.04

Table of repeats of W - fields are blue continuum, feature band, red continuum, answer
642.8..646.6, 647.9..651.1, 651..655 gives 0.03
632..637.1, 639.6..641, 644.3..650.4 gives 0.02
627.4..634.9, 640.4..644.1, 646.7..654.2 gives -0.12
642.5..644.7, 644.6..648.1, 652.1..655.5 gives 0.07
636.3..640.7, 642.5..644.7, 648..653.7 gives -0.10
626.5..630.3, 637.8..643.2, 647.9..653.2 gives -0.39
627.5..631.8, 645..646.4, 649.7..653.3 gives 0.04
